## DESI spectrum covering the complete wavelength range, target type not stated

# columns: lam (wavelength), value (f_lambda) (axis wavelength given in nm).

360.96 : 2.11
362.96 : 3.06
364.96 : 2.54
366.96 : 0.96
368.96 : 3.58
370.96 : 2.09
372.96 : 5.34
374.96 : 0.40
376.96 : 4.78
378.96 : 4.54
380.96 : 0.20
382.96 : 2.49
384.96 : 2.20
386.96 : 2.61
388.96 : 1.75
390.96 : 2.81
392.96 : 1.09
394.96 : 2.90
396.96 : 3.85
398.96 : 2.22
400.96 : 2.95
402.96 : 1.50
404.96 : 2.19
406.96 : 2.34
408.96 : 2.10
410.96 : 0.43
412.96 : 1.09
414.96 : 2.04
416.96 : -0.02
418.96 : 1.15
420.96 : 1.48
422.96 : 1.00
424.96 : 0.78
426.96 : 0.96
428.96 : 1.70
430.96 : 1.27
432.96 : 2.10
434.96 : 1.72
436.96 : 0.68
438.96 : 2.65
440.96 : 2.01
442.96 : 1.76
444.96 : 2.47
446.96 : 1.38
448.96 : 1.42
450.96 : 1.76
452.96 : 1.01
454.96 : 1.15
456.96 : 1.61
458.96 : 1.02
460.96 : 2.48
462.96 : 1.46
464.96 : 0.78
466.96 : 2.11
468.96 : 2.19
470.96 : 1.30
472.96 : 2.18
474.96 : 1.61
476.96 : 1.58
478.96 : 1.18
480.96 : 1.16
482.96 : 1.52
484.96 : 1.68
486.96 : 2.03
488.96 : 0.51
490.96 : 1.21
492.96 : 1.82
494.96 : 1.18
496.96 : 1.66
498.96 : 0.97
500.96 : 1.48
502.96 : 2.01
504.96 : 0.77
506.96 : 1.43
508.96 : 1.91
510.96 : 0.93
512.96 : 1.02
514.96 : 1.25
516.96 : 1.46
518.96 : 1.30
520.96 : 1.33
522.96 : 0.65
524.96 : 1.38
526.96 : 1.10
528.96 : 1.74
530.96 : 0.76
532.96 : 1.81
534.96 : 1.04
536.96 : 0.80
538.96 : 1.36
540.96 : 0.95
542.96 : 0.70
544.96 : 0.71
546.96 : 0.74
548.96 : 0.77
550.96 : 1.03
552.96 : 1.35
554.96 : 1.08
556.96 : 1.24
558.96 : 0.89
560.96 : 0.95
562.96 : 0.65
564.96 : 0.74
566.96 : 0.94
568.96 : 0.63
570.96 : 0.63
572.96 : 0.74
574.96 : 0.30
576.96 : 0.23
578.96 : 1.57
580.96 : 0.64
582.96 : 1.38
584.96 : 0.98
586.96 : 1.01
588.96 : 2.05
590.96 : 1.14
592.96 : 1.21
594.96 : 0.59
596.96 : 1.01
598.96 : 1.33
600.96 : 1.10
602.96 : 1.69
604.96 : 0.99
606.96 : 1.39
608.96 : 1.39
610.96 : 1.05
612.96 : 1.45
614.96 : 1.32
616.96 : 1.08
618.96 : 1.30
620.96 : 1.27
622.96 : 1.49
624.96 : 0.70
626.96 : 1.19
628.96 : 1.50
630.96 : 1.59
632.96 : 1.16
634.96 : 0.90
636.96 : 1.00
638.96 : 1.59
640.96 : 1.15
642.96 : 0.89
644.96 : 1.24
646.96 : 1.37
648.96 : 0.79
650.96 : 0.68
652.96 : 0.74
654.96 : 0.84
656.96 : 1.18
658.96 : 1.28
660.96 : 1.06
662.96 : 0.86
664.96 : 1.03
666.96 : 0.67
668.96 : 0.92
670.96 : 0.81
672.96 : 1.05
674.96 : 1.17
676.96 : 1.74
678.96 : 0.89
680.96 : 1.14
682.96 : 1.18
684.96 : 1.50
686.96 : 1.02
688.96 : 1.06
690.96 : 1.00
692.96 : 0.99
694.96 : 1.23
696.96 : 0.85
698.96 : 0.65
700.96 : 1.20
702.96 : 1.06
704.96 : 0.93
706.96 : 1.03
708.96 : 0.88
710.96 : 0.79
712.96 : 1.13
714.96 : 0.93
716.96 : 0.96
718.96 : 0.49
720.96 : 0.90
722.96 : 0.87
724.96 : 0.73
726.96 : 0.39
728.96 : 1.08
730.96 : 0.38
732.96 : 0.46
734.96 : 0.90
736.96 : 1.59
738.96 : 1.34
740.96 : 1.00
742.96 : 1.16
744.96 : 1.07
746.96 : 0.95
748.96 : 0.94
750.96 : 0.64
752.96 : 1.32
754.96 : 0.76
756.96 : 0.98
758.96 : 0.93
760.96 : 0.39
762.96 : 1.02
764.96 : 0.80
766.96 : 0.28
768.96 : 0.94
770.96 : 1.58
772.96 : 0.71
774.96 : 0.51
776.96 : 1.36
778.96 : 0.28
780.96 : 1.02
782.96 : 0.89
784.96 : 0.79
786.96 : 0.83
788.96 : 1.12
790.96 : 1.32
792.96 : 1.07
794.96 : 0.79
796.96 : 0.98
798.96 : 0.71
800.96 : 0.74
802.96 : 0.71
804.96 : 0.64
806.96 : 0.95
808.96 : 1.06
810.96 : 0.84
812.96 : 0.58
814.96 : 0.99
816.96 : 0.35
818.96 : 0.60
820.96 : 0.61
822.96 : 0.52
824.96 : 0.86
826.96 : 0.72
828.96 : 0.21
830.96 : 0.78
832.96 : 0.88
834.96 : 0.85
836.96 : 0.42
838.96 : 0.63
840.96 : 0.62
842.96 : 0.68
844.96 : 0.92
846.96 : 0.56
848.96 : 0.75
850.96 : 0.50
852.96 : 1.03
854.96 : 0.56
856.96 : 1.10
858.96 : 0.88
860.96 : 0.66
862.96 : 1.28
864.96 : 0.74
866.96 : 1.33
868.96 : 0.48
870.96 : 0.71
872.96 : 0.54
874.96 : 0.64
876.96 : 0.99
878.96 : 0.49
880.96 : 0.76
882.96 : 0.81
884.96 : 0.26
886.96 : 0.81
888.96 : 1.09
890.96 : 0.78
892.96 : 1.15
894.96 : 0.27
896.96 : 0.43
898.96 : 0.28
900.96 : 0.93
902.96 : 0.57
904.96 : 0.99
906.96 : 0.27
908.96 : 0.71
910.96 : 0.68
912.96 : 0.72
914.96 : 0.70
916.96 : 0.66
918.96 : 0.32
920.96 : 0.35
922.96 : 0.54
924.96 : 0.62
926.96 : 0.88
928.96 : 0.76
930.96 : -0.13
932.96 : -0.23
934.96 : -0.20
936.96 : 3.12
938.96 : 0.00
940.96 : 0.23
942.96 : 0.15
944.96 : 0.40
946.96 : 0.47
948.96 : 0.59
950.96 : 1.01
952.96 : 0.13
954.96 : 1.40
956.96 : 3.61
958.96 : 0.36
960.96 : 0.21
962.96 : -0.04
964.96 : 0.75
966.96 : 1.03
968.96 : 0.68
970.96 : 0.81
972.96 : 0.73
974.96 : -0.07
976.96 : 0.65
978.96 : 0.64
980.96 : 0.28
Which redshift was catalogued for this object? 1.564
